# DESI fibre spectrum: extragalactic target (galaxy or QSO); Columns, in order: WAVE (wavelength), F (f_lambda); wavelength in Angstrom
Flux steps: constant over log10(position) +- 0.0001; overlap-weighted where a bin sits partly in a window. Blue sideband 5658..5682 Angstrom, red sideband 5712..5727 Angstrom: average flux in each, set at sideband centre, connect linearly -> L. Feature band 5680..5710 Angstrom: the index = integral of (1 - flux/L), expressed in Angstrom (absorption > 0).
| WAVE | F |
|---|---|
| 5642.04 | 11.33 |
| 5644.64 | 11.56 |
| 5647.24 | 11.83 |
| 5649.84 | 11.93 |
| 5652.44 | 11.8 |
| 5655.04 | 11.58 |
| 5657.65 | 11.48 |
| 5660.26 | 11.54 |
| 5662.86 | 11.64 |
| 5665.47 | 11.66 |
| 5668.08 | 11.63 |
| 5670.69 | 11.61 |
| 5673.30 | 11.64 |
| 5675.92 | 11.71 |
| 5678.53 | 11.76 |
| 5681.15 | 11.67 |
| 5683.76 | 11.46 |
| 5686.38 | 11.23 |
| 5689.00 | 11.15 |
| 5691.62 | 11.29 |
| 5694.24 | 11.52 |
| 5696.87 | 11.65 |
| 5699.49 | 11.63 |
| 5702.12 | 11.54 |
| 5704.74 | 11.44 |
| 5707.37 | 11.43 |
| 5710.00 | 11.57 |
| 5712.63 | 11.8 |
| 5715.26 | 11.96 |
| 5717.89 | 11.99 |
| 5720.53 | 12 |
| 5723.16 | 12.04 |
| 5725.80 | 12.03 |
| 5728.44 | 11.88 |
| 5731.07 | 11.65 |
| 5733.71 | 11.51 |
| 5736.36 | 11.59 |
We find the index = 0.9 Angstrom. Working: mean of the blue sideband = 11.6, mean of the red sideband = 12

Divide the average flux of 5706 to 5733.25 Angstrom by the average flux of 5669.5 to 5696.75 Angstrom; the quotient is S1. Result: 1.03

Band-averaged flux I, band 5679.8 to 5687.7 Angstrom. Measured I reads 11.5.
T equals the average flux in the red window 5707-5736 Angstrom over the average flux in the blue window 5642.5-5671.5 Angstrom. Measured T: 1.0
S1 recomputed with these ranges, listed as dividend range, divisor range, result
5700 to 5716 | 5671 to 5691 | 1.01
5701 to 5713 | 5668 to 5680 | 0.99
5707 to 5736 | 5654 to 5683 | 1.02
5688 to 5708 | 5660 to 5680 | 0.98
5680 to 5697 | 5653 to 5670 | 0.98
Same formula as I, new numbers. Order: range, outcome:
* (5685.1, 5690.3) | 11.2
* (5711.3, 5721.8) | 11.9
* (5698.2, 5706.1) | 11.5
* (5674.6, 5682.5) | 11.7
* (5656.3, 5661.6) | 11.5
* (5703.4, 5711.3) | 11.5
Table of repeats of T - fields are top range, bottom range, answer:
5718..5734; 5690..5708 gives 1.03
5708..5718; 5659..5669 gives 1.01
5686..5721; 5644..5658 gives 0.99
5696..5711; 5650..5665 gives 0.99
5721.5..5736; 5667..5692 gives 1.02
